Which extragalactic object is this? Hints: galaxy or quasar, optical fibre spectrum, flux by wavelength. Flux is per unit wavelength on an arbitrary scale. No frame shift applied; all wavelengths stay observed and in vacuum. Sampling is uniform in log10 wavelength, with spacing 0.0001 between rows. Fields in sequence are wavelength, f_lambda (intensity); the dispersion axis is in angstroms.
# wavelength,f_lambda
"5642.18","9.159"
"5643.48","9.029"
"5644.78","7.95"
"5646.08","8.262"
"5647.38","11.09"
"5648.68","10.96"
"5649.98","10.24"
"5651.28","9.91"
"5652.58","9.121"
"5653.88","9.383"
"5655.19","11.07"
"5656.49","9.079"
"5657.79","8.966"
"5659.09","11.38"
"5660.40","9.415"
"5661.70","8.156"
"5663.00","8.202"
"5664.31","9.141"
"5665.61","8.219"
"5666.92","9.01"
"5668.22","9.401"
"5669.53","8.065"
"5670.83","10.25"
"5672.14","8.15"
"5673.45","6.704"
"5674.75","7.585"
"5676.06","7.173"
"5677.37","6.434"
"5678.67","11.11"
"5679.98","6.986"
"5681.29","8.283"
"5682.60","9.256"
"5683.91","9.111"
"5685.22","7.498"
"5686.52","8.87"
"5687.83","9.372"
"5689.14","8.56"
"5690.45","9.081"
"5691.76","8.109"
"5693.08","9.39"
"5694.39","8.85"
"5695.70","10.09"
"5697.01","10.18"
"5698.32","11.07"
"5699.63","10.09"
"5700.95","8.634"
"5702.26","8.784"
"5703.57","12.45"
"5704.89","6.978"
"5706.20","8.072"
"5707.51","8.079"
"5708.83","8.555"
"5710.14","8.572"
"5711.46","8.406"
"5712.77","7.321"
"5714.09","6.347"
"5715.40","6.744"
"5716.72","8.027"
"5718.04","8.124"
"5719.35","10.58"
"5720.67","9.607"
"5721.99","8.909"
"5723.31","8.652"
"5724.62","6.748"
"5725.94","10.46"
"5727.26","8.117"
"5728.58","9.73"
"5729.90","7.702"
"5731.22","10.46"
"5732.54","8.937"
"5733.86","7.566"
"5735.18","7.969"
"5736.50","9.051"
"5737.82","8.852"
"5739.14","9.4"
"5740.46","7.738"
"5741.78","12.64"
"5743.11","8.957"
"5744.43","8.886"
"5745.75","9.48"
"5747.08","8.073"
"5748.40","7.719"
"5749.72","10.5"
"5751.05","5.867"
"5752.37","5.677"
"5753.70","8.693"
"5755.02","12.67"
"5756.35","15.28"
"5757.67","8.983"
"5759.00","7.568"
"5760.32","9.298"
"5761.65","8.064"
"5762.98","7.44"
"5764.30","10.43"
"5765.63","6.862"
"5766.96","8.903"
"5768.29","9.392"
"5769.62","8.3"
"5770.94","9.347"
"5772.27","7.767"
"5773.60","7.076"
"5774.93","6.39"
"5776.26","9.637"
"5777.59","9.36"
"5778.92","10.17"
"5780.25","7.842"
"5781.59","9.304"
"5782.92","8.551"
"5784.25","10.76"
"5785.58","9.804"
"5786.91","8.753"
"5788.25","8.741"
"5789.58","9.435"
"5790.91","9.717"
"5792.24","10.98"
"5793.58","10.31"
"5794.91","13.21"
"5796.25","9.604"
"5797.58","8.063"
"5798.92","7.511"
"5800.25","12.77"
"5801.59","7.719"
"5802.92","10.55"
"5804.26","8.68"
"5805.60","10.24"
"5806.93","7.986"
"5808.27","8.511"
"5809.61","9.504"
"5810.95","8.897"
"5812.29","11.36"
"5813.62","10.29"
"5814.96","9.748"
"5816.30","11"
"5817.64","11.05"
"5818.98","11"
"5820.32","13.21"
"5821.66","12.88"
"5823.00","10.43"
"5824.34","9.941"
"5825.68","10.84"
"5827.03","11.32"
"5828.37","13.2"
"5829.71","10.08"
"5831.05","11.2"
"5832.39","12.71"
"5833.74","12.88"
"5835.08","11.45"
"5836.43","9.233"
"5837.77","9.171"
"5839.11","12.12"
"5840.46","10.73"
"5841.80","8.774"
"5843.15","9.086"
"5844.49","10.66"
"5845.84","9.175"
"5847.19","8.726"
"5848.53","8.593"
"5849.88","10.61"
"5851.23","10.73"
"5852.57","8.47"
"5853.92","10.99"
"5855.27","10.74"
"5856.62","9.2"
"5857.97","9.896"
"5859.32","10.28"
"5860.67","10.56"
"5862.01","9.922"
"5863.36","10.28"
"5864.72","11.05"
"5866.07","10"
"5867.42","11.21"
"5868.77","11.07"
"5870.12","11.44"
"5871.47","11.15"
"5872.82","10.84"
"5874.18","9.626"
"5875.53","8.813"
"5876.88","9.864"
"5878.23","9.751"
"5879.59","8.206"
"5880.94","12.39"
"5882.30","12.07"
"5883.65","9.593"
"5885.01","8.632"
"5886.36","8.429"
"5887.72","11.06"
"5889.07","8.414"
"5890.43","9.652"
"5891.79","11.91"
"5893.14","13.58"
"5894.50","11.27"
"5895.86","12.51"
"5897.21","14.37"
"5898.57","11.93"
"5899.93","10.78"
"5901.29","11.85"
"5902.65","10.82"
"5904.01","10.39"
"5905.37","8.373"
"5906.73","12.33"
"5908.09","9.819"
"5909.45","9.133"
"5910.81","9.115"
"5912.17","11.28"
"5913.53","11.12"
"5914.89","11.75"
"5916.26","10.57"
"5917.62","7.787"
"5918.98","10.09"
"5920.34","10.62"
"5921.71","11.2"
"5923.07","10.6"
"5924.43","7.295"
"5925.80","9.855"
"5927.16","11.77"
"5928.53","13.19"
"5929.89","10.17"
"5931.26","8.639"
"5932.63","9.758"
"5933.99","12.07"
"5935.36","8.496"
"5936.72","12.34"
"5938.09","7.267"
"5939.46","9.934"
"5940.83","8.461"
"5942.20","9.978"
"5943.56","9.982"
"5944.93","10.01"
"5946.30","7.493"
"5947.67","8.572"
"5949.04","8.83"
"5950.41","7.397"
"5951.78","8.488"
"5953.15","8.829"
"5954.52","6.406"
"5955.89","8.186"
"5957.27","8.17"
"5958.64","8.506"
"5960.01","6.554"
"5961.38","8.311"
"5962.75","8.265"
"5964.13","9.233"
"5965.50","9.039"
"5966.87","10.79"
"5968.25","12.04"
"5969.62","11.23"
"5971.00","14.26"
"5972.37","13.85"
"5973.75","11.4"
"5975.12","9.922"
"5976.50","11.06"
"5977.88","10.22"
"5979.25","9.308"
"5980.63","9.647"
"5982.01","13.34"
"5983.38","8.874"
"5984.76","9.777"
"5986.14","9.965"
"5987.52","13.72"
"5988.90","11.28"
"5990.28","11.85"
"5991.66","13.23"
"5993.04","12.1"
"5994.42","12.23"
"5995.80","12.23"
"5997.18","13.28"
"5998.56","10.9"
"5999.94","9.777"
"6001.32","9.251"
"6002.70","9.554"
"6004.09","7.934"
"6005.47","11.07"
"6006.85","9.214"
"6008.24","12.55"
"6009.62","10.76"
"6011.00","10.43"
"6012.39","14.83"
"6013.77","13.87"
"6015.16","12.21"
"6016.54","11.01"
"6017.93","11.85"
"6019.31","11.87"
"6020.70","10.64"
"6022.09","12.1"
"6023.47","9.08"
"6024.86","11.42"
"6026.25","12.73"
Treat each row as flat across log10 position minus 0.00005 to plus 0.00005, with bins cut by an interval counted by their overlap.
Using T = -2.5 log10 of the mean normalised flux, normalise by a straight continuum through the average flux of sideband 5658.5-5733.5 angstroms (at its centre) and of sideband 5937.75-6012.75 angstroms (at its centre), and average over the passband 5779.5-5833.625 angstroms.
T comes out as -0.102 mag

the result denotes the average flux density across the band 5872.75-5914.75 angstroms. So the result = 10.6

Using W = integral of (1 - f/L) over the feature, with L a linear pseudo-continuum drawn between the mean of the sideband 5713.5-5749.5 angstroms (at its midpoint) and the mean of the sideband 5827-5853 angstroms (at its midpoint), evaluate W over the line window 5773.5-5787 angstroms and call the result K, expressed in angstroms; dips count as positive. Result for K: 0.8 angstroms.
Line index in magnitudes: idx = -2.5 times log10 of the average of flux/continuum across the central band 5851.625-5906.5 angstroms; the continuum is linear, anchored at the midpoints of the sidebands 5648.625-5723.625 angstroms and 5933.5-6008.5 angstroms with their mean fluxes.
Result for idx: -0.09 mag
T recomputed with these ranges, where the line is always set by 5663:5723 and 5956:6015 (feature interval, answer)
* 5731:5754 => 0.04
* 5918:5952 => 0.08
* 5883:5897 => -0.06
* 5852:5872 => -0.06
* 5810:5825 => -0.14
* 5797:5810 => 0.04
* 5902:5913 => 0.01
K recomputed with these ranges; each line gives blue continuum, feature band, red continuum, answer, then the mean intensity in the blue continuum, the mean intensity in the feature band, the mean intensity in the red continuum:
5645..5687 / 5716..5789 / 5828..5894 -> 5.1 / 8.94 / 8.9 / 10.4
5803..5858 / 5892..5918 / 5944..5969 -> -4.7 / 10.4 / 11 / 8.64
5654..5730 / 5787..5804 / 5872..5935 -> -0.4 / 8.77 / 9.82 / 10.5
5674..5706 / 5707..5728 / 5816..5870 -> 2.0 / 8.9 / 8.33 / 10.6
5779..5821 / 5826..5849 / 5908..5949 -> -1.6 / 9.85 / 10.6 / 9.93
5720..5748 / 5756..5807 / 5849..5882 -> 1.1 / 8.94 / 9.23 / 10.3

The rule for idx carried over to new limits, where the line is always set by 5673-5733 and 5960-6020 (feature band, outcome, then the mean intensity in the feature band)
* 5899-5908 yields -0.04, 10.7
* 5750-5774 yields 0.04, 8.8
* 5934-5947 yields 0.13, 9.47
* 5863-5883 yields -0.05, 10.5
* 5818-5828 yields -0.18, 11.4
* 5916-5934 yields 0.03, 10.2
